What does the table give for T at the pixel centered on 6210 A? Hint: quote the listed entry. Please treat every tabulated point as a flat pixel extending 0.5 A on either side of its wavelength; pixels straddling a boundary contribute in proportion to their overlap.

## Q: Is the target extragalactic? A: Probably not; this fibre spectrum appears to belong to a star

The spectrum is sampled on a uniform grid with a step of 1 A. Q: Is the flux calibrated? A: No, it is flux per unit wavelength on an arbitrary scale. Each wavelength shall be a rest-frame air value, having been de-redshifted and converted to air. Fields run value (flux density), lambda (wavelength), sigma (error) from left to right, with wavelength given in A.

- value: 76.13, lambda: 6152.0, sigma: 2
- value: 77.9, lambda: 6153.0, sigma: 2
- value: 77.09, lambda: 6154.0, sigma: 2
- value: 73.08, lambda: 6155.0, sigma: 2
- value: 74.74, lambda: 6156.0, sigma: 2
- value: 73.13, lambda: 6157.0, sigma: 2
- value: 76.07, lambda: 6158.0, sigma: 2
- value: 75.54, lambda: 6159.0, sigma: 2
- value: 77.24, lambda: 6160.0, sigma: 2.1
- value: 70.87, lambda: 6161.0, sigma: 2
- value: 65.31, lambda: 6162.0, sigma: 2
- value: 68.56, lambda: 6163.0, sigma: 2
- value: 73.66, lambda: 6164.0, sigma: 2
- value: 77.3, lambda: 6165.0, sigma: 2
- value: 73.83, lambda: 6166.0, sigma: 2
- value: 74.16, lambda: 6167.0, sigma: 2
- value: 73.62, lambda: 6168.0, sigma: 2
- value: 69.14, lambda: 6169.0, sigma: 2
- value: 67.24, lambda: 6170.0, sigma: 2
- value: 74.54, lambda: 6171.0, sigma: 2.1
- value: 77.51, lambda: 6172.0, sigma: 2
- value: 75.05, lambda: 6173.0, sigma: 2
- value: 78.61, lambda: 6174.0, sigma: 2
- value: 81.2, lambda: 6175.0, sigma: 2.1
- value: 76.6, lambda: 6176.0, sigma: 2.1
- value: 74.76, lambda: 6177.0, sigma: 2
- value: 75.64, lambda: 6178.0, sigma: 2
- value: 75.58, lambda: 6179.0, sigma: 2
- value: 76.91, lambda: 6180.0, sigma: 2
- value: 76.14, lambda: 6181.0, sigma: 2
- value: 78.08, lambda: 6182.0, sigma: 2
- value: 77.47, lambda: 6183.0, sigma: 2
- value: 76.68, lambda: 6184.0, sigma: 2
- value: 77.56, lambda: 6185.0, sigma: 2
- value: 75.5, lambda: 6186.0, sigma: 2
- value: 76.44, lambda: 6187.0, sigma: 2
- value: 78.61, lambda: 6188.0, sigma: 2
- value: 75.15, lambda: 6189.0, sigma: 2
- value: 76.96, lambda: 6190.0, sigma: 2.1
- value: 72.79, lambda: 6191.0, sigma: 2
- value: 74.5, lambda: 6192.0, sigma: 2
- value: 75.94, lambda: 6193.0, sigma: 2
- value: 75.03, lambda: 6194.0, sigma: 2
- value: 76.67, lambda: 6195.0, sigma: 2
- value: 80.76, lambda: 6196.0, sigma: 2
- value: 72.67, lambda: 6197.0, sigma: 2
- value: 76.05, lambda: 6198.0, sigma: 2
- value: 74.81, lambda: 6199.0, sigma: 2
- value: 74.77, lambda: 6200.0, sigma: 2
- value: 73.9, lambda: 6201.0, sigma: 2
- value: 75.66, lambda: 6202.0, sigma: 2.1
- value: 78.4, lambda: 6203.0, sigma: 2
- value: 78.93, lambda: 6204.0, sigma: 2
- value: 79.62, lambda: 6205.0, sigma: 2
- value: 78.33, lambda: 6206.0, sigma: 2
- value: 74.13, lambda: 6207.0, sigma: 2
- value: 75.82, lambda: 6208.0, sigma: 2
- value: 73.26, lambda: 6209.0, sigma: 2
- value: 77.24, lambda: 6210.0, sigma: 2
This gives 77.24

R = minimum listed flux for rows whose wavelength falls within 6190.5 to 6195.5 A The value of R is 72.79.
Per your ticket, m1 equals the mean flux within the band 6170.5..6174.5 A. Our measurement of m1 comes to 76.4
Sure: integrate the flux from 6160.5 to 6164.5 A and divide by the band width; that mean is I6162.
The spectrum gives 69.6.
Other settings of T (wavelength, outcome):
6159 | 75.54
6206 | 78.33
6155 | 73.08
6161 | 70.87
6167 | 74.16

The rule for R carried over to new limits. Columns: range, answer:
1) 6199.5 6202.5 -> 73.9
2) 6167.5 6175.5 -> 67.24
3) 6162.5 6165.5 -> 68.56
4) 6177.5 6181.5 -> 75.58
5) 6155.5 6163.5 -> 65.31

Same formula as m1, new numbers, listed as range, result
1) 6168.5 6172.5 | 72.1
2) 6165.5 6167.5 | 74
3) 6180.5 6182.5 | 77.1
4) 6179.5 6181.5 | 76.5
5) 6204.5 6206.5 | 79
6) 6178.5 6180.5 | 76.2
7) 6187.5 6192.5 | 75.6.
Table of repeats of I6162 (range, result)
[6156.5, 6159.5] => 74.9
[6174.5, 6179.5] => 76.8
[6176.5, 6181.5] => 75.8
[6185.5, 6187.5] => 76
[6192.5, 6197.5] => 76.2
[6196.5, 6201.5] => 74.4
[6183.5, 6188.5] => 77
